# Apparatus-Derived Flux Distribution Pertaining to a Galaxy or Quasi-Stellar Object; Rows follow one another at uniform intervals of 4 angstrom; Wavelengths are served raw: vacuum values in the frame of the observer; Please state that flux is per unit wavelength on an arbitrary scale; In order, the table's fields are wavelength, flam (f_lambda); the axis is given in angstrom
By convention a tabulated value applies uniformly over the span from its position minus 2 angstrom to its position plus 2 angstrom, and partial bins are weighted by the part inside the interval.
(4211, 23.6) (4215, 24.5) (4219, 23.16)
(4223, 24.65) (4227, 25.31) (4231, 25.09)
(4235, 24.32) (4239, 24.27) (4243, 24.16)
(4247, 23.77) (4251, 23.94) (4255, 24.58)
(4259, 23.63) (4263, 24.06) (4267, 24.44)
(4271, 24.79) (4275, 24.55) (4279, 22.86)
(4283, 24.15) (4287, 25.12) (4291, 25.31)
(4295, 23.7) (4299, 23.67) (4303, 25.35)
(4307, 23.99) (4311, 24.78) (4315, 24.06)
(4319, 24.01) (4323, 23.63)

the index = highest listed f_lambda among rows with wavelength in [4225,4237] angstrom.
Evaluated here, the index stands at 25.31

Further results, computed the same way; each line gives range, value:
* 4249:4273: 24.79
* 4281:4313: 25.35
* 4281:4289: 25.12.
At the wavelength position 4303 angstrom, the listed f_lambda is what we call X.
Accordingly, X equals 25.35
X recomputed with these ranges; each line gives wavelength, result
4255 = 24.58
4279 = 22.86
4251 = 23.94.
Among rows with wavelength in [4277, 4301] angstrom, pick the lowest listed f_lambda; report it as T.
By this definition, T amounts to 22.86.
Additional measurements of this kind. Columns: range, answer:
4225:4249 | 23.77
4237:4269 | 23.63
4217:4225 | 23.16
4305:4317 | 23.99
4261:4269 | 24.06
